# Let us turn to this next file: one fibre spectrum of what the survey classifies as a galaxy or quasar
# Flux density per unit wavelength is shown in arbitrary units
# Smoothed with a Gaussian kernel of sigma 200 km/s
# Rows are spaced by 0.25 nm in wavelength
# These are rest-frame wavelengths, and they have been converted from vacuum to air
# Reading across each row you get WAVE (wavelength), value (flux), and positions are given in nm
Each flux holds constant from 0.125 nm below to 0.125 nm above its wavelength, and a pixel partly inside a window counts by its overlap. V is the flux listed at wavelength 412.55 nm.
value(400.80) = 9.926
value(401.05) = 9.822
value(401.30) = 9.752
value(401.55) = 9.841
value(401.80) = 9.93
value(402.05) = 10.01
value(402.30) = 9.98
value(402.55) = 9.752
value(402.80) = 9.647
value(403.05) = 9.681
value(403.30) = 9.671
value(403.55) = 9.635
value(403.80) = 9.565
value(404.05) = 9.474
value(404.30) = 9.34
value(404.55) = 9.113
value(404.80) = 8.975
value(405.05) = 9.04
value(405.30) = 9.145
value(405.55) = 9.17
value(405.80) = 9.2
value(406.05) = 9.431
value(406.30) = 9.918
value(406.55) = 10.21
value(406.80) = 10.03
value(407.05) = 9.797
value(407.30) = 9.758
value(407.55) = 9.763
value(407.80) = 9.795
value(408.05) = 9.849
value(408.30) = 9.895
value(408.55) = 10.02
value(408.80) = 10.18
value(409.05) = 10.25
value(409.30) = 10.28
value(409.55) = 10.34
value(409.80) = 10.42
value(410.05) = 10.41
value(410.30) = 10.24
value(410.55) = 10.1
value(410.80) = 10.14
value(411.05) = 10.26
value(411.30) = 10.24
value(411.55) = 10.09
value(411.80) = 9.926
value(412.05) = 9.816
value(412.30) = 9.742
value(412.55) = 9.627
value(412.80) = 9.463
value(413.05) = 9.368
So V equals 9.627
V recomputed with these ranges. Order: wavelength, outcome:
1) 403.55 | 9.635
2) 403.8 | 9.565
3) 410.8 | 10.14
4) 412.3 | 9.742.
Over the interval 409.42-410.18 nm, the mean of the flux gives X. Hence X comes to 10.4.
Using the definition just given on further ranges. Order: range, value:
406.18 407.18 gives 9.99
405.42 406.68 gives 9.59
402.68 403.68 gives 9.66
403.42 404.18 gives 9.56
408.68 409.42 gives 10.2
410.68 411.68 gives 10.2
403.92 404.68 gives 9.31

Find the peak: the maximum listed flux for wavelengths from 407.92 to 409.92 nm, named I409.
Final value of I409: 10.42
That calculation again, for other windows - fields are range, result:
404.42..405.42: 9.145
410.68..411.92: 10.26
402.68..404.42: 9.681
